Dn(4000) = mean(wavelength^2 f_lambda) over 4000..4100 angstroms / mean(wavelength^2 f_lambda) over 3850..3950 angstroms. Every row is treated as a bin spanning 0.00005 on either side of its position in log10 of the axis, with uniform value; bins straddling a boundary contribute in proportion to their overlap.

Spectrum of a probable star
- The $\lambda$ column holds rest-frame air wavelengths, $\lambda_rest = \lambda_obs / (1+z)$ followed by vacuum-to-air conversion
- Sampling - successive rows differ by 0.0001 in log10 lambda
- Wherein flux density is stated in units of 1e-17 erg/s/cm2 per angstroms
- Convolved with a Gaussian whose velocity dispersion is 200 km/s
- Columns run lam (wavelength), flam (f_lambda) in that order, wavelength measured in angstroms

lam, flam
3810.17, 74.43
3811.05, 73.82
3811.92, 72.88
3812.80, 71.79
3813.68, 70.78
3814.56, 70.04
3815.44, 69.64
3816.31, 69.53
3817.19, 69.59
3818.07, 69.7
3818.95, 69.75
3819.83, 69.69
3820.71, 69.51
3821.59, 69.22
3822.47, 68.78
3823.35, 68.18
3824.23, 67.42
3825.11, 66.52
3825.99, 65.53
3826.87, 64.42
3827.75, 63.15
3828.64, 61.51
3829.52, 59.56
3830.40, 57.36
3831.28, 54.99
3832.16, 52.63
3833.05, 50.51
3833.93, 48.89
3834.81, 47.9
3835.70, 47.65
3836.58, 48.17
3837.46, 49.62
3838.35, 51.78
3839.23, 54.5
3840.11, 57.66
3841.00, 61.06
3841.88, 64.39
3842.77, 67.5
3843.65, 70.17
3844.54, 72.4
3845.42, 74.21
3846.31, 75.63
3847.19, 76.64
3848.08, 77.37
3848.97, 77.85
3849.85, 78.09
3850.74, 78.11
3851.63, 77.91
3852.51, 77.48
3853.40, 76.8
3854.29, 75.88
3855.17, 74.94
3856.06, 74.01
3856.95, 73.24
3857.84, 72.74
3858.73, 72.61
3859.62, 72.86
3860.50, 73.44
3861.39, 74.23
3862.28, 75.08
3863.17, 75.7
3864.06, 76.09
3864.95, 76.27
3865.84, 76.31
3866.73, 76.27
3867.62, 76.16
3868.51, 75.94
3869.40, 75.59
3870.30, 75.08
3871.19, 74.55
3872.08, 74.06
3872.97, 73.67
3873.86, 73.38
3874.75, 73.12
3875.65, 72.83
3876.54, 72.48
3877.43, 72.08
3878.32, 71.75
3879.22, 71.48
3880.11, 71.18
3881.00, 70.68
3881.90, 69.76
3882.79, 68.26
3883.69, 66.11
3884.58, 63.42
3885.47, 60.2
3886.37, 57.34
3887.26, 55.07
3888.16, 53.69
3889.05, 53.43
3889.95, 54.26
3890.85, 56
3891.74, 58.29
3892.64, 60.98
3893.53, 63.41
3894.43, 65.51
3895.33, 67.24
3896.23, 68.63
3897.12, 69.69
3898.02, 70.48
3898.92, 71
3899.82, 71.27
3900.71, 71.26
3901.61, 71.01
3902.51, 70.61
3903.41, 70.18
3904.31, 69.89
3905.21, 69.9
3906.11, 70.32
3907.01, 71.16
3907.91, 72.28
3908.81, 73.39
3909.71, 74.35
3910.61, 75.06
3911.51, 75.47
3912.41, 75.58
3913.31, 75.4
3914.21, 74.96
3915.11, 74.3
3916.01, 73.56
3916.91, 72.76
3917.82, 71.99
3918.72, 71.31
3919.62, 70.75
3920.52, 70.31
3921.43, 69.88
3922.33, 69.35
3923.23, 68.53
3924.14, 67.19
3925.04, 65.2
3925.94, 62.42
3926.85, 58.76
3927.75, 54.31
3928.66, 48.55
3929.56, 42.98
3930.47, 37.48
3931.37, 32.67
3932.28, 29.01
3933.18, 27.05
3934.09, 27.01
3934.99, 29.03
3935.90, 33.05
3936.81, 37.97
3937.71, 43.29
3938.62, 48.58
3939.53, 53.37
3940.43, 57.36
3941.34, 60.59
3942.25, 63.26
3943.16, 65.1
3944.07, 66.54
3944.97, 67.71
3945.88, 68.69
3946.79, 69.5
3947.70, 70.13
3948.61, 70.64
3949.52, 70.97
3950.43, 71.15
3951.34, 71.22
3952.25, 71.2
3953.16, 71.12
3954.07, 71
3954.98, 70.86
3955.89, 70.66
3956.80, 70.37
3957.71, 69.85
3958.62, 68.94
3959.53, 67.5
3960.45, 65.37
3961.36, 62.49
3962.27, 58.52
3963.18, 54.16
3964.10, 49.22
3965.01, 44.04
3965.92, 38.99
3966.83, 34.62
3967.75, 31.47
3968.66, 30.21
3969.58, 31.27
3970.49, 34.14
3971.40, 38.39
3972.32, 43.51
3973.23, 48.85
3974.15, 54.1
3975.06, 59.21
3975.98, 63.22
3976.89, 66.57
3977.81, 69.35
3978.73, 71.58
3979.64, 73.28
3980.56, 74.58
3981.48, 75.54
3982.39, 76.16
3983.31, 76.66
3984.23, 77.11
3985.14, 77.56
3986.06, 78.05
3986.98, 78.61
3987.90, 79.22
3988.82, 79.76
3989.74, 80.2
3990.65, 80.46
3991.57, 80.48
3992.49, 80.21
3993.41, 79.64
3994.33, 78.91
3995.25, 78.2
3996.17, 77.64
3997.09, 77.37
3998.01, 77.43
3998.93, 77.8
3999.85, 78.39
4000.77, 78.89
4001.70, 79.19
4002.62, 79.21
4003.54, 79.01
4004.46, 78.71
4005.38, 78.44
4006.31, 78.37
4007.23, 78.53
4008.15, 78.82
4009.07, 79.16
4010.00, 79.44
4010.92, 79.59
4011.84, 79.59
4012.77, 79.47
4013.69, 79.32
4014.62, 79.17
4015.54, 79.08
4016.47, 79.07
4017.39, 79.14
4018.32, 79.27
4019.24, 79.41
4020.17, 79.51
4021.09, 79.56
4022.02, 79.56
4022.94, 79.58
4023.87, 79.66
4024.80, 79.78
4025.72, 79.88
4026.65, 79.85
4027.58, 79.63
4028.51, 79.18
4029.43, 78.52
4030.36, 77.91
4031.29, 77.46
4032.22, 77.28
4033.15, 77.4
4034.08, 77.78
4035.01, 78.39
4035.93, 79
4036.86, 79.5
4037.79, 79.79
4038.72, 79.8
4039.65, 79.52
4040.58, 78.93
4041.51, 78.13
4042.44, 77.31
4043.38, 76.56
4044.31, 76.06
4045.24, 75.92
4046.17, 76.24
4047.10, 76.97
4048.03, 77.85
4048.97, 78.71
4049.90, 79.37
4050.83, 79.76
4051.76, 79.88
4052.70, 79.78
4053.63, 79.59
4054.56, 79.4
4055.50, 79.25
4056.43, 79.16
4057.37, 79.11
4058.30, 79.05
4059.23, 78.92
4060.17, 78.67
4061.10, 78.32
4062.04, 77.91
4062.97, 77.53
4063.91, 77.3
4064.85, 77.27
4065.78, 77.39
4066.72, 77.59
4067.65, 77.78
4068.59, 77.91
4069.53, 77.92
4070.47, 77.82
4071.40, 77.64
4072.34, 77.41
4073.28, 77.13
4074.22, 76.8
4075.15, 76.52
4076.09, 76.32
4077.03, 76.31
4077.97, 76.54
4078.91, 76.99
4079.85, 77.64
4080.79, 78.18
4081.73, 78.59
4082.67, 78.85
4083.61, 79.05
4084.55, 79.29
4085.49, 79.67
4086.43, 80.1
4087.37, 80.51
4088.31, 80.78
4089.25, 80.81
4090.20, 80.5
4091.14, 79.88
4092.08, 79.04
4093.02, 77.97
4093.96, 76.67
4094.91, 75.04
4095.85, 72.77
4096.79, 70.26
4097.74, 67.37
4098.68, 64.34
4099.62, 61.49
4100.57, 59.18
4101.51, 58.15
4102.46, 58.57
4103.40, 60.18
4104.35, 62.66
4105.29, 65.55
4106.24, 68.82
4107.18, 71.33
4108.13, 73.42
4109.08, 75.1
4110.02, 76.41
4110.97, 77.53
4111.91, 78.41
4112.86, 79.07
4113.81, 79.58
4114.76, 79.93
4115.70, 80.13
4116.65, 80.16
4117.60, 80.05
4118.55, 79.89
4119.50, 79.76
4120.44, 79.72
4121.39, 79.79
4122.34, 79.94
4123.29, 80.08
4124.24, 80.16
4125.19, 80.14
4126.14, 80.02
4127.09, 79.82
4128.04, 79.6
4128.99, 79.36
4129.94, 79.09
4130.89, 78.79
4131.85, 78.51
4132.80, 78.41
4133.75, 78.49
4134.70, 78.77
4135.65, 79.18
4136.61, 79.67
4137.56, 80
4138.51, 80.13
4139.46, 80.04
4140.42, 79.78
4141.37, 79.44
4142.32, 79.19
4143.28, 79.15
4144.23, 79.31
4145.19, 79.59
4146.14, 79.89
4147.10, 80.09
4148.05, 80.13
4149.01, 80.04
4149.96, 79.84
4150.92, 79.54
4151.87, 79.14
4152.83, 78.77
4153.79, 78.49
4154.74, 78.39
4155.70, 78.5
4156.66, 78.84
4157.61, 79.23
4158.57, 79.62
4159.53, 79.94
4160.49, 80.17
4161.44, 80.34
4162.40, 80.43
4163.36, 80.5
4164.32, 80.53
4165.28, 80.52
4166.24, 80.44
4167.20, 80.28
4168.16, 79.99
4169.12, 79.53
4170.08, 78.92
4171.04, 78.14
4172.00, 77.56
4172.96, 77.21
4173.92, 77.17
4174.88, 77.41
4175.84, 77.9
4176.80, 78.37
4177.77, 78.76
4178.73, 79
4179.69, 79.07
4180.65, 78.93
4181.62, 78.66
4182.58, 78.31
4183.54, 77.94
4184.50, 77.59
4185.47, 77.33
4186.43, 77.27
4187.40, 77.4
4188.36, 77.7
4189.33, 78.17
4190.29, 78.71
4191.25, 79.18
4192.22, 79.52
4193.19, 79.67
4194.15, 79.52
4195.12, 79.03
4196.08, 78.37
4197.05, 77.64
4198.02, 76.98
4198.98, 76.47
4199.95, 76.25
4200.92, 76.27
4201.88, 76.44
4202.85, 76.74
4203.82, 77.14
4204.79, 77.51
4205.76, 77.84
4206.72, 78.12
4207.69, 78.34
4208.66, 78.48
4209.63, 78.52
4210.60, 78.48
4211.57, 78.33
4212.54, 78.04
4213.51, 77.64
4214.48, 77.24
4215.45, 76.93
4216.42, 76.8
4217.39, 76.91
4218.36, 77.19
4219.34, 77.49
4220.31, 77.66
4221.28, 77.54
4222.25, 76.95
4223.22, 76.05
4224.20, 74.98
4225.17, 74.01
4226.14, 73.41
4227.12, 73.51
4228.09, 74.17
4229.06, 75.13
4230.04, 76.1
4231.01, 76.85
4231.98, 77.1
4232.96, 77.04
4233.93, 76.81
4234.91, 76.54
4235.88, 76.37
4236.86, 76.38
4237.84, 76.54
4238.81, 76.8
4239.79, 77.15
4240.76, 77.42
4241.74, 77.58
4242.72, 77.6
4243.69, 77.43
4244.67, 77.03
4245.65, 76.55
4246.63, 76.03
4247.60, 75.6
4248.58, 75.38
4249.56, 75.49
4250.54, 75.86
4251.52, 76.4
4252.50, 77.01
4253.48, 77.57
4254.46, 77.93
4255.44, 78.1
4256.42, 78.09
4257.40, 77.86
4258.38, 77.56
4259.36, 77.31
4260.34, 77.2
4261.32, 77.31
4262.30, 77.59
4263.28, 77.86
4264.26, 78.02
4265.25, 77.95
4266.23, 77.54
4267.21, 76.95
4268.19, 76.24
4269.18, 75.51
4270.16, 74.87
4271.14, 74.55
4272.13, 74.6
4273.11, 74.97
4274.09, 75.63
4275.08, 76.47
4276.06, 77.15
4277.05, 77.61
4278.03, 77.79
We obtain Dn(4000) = 1.28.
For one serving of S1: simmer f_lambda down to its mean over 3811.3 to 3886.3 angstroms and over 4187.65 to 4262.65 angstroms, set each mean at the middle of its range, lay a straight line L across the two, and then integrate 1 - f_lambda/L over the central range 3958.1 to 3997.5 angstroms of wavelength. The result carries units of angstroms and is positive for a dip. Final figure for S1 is 4.3 angstroms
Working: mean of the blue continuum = 68.7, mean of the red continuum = 77.1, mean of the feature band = 63.9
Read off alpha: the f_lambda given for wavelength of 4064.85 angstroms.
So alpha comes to 77.27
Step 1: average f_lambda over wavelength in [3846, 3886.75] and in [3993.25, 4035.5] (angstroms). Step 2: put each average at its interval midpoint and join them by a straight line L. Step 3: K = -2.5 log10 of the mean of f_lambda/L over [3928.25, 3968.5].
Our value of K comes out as 0.35 mag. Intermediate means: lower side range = 73.4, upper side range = 78.9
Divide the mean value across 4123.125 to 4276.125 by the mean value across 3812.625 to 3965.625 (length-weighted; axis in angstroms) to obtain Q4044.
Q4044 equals 1.19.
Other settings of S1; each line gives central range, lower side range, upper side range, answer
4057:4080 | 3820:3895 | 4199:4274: -1.6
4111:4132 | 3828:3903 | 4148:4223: -0.9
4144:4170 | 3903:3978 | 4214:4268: -2.8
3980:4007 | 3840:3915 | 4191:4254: -2.0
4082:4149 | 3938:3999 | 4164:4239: -3.3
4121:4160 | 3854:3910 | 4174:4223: -1.6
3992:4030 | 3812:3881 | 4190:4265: -3.5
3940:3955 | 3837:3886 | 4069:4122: 1.0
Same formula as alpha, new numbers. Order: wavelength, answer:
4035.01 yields 78.39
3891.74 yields 58.29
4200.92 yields 76.27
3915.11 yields 74.3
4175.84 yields 77.9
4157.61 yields 79.23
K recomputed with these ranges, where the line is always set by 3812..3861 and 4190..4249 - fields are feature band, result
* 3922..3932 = 0.26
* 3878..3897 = 0.08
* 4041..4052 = -0.08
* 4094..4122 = 0.03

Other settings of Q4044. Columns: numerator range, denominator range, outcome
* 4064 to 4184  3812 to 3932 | 1.15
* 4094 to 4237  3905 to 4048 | 1.12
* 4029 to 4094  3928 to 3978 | 1.45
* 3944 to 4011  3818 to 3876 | 0.99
